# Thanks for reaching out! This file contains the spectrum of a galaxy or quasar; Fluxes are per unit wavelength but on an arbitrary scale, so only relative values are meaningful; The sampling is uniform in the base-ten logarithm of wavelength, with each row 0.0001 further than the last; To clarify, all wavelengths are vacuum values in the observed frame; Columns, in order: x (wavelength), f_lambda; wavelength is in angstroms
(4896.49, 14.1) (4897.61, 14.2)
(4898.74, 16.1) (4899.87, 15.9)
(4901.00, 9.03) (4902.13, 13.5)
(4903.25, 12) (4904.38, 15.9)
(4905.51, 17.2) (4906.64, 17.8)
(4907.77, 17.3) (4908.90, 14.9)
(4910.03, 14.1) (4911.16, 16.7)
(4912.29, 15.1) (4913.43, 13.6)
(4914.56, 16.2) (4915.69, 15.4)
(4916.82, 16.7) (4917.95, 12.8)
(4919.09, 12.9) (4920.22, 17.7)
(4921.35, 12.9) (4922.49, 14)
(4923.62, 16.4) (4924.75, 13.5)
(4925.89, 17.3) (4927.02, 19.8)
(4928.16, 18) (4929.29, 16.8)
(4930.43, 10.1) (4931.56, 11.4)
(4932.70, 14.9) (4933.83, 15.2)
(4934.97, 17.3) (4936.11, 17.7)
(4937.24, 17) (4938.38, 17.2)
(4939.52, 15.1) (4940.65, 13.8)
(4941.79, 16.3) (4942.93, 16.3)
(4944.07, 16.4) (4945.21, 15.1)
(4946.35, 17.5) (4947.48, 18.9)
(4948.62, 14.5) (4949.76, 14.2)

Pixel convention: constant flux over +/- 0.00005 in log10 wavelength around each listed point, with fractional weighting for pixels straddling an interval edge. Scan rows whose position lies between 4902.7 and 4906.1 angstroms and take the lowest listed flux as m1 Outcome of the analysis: 12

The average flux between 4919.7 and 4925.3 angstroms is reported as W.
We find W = 14.9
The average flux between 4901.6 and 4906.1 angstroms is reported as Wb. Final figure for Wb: 14.7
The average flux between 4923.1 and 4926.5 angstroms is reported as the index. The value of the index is 15.8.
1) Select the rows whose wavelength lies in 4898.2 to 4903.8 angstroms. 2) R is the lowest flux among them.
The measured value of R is 9.03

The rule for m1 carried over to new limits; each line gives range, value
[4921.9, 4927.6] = 13.5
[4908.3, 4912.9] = 14.1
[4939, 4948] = 13.8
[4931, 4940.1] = 11.4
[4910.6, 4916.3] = 13.6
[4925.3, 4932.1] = 10.1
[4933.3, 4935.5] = 15.2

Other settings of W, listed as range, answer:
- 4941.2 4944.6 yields 16.3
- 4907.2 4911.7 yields 15.8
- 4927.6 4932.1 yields 14.1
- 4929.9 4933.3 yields 12.2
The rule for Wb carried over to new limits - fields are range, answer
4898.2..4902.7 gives 13.6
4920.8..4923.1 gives 13.5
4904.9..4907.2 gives 17.5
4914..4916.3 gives 15.8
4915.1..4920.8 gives 15.1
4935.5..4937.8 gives 17.4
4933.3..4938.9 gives 16.9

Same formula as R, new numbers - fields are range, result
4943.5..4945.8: 15.1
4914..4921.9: 12.8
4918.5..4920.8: 12.9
